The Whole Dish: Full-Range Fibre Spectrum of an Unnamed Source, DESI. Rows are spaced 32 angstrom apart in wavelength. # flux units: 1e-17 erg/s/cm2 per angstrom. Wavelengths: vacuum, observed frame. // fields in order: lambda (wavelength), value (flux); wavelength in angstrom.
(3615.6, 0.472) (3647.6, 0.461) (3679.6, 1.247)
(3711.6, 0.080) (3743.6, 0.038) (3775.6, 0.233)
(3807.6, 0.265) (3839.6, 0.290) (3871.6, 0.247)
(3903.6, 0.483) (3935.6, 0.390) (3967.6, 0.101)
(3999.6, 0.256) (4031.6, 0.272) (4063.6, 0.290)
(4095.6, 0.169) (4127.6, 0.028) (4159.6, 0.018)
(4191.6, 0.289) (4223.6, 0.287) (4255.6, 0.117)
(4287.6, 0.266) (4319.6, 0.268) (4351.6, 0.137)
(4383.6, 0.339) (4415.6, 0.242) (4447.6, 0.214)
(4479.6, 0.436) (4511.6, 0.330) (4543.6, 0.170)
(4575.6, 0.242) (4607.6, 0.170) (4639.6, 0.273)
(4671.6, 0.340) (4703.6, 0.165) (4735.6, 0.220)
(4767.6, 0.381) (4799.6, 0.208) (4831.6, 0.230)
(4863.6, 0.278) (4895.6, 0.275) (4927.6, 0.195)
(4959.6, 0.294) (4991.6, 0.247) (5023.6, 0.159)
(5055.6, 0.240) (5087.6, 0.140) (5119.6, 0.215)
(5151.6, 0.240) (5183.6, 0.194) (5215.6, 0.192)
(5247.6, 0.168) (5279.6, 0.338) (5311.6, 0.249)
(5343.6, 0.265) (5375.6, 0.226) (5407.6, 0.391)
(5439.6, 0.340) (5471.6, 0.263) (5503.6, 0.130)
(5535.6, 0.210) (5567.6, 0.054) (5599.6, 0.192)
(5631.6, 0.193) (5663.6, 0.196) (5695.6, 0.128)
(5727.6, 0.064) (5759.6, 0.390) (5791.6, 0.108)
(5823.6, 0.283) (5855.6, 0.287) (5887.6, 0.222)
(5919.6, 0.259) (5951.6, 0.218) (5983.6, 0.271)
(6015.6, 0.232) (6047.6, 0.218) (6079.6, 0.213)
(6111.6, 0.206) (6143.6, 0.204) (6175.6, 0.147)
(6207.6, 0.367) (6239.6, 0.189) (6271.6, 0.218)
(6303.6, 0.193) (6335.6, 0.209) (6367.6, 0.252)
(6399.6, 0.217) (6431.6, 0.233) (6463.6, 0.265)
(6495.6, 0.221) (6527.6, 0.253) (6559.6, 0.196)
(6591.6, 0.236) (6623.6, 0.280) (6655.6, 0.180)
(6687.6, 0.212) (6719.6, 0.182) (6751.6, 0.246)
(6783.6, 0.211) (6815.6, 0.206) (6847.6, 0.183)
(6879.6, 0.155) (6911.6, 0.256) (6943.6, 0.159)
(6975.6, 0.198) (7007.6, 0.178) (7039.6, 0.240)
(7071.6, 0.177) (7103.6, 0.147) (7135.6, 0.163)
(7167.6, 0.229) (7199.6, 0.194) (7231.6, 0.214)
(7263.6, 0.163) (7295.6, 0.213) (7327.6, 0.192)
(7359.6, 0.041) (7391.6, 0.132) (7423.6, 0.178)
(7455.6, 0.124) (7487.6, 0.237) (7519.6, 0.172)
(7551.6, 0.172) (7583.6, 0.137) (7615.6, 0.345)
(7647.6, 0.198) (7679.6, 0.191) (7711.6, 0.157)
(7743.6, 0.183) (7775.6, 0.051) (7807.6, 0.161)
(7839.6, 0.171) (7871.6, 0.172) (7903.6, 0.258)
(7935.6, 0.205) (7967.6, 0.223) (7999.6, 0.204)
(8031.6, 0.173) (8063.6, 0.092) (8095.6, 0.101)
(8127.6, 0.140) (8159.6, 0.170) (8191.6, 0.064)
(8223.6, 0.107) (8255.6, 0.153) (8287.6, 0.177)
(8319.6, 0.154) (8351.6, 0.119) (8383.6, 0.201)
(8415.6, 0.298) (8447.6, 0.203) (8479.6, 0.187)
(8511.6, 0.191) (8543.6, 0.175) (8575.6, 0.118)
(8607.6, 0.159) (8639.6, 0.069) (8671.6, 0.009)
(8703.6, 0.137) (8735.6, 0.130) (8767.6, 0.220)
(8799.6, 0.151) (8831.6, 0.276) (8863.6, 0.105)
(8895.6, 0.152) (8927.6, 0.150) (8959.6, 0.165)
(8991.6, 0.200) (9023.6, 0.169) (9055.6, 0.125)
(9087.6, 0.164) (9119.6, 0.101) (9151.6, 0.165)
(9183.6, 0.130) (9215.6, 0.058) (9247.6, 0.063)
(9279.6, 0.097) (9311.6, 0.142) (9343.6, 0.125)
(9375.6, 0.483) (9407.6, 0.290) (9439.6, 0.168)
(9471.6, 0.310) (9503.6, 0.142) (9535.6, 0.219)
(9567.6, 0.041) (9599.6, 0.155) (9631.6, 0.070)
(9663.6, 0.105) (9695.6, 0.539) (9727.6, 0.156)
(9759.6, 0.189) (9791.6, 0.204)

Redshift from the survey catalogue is 0.94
